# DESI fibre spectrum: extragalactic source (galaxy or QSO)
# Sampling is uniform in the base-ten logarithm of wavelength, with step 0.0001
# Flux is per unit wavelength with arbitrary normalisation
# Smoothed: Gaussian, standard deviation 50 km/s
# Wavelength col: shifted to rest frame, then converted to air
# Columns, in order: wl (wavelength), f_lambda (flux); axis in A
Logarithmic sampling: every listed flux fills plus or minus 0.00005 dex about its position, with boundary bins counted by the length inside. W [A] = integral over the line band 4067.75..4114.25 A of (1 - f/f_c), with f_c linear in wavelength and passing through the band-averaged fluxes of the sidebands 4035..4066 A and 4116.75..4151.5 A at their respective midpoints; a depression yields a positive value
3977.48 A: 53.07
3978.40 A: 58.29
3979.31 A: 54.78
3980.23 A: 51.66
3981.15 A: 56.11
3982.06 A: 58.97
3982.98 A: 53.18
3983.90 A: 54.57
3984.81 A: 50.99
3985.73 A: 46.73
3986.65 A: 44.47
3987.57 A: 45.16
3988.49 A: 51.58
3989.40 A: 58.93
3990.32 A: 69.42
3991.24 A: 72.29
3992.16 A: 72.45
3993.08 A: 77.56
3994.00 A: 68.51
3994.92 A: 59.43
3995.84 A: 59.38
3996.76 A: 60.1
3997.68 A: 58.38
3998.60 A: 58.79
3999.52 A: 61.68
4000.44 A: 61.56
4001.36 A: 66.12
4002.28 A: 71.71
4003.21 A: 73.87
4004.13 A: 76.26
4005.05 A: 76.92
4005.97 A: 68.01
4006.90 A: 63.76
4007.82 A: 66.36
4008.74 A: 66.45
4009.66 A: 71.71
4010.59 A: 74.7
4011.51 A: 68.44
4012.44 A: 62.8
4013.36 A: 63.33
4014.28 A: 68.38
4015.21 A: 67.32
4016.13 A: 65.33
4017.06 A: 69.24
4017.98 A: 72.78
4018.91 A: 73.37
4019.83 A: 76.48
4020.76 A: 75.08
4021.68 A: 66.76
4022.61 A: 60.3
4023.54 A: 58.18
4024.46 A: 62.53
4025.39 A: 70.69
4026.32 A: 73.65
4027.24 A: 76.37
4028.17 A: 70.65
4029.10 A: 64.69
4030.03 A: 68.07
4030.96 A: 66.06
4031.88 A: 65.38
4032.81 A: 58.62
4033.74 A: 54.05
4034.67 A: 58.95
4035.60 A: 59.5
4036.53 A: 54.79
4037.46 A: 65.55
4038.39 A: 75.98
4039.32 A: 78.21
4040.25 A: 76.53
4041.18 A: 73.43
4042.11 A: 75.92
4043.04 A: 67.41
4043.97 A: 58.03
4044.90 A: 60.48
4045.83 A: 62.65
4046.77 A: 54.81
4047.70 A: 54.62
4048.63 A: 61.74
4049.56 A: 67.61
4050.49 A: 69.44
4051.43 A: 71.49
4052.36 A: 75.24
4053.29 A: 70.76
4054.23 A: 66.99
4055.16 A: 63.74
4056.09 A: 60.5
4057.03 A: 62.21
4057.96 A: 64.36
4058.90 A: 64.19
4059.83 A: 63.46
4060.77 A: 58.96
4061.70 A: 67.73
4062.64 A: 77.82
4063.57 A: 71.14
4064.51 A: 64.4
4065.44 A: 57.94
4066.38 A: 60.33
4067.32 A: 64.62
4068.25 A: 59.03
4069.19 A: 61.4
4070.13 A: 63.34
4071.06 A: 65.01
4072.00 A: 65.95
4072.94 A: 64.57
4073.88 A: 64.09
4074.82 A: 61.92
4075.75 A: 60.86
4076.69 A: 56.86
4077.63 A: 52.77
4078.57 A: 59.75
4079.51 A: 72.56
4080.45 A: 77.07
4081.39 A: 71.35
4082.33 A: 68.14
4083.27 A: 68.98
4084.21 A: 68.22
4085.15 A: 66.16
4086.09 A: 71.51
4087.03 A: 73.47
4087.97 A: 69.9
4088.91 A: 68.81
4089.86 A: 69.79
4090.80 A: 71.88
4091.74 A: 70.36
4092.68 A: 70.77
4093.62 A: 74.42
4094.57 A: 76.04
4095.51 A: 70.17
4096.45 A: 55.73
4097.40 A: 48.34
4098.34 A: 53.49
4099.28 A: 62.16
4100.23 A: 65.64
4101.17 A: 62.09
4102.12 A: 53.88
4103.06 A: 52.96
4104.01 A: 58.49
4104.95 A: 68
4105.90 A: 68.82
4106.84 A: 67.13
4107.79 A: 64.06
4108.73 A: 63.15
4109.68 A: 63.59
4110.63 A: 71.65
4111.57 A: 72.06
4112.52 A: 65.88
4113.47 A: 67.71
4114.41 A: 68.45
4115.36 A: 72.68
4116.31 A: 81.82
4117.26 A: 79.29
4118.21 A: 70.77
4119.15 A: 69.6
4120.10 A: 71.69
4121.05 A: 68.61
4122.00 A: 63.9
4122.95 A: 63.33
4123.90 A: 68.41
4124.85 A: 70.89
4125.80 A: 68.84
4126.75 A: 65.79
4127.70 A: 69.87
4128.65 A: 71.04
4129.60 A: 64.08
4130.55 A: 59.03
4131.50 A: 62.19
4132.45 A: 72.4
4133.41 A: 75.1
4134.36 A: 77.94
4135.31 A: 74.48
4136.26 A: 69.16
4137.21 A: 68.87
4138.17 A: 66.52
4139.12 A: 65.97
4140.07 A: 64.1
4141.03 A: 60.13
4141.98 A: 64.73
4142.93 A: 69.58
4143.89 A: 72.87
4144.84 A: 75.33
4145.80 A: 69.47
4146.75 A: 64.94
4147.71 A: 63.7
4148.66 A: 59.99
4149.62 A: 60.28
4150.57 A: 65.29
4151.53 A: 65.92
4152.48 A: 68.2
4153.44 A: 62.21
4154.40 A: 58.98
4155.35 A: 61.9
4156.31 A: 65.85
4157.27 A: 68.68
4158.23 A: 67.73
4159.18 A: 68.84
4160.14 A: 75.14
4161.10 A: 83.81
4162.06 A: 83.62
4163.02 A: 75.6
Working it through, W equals 1.1 A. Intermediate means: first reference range 65.9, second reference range 68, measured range 65.3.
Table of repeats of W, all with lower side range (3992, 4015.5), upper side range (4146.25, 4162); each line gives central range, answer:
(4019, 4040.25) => 0.1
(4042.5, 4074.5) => 1.3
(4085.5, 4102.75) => 0.3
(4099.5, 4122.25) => -0.1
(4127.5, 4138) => -0.4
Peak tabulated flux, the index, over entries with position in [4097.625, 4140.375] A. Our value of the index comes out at 81.82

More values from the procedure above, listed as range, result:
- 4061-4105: 77.82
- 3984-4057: 78.21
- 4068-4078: 65.95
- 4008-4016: 74.7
